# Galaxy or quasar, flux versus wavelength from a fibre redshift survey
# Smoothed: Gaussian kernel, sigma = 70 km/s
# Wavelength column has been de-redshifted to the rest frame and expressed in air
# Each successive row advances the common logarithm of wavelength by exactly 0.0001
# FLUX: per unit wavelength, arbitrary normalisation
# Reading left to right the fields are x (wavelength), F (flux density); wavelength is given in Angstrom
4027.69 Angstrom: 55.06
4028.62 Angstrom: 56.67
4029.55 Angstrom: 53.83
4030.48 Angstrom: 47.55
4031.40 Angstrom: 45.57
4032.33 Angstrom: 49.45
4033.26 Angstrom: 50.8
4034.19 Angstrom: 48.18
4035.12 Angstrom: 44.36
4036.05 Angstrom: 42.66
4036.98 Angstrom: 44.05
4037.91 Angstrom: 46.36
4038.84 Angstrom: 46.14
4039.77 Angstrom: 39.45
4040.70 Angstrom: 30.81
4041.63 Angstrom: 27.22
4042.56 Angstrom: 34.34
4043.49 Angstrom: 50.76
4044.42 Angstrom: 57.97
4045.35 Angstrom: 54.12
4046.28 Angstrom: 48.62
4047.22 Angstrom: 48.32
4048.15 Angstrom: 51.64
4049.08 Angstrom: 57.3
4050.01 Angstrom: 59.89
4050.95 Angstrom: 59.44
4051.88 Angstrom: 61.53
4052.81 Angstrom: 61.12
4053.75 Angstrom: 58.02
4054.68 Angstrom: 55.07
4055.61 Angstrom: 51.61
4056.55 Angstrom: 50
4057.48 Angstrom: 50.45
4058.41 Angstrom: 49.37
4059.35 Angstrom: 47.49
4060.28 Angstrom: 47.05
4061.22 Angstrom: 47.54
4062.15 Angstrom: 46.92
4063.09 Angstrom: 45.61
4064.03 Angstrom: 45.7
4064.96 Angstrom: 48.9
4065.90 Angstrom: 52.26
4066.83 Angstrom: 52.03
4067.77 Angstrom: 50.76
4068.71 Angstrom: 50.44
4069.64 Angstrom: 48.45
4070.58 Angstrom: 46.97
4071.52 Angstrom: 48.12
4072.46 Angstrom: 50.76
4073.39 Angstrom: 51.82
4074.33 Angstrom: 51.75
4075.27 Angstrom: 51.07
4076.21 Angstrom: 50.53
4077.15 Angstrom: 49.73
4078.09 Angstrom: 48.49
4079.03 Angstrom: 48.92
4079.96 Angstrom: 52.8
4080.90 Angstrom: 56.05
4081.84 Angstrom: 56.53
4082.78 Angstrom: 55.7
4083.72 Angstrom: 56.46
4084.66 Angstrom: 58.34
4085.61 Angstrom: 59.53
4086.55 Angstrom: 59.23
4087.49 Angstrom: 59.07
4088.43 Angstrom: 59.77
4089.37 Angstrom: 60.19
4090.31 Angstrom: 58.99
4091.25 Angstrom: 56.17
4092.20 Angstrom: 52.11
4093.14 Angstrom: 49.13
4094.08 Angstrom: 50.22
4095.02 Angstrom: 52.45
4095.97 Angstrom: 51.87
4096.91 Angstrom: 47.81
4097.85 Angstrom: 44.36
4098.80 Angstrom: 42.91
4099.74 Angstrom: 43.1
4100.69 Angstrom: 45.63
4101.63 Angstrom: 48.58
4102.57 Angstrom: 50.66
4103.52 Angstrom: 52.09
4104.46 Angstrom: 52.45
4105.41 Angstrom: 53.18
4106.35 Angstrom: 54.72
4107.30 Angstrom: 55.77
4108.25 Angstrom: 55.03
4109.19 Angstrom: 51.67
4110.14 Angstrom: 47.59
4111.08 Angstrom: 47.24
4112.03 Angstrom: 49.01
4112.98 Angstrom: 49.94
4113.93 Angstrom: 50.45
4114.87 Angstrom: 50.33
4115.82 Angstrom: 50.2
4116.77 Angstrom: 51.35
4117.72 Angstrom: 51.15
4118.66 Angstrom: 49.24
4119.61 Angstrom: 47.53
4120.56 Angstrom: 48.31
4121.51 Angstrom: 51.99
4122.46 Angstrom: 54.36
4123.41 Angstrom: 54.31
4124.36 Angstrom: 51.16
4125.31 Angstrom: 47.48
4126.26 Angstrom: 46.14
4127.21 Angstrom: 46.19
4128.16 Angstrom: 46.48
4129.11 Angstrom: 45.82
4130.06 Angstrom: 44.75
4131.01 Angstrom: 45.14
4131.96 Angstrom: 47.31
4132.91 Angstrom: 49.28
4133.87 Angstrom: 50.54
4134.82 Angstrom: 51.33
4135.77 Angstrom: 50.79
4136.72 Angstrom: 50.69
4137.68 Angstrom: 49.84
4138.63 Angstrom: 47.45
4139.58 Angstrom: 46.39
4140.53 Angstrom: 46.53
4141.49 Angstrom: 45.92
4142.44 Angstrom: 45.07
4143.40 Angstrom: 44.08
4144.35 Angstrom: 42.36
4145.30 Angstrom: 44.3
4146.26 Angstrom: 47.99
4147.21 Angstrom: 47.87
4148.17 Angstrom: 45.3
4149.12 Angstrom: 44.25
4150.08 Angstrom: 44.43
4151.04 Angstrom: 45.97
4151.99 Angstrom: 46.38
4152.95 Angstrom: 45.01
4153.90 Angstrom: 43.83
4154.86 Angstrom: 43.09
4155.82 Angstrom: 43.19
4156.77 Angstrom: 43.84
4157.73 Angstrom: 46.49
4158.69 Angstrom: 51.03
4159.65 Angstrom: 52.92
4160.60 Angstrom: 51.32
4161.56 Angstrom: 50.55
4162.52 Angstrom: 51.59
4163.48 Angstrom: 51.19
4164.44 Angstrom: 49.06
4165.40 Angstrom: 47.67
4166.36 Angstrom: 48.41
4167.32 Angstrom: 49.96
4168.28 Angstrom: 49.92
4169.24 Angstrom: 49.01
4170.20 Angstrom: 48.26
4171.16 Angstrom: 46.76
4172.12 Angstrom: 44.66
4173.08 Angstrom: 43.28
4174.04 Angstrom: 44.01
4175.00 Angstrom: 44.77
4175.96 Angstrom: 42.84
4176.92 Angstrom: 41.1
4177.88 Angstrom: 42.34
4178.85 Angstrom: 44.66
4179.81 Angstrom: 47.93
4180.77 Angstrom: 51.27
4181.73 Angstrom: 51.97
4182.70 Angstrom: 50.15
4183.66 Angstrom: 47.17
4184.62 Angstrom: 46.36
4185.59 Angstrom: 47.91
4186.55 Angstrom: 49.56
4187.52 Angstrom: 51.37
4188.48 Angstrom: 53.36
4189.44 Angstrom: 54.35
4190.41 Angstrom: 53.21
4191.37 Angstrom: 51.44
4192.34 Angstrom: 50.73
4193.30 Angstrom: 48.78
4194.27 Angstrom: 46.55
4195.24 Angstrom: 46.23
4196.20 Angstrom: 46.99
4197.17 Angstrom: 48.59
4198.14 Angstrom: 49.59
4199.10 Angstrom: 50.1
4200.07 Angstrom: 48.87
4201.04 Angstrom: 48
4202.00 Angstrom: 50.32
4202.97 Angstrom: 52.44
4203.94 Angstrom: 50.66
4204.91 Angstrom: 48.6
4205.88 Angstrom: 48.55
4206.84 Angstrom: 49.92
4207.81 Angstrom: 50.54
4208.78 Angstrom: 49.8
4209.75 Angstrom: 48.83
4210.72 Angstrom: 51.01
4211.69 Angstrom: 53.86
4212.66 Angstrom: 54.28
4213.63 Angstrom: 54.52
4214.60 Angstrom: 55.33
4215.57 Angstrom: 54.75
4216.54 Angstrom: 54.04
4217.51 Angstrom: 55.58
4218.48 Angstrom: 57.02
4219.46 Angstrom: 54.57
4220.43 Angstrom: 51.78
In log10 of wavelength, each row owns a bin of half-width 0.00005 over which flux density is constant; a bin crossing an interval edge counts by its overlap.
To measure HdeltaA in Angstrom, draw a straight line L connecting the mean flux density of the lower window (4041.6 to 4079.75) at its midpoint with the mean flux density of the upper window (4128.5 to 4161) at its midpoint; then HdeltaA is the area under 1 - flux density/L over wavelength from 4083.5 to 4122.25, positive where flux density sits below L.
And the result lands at -2.4 Angstrom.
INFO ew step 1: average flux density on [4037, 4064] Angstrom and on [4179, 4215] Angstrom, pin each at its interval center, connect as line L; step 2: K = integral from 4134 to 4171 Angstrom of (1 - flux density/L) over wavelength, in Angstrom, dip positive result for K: 1.81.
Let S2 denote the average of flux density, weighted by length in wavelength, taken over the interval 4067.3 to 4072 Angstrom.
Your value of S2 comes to 48.9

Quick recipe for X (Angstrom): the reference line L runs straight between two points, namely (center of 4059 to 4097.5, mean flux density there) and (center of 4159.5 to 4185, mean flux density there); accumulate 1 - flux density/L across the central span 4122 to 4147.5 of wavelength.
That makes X 0.9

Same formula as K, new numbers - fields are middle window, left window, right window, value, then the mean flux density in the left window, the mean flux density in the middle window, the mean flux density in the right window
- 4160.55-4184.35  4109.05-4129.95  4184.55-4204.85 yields 1.03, 49.3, 47.5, 49.8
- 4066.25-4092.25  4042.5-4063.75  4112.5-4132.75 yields -1.35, 52.2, 53.6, 49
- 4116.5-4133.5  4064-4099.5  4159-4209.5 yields 0.69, 52.3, 48.7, 48.8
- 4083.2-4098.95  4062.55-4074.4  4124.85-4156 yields -1.88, 49.4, 54.2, 46.4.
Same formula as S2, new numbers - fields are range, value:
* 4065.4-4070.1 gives 50.8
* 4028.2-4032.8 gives 50.6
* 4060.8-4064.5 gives 46.5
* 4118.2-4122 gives 49.2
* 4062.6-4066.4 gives 48.1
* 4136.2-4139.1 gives 49.3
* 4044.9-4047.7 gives 50.3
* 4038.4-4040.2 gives 42.8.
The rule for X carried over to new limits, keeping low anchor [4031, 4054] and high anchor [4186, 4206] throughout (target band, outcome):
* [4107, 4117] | -0.30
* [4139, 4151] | 0.99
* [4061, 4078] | -0.19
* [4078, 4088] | -1.40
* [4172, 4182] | 0.91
